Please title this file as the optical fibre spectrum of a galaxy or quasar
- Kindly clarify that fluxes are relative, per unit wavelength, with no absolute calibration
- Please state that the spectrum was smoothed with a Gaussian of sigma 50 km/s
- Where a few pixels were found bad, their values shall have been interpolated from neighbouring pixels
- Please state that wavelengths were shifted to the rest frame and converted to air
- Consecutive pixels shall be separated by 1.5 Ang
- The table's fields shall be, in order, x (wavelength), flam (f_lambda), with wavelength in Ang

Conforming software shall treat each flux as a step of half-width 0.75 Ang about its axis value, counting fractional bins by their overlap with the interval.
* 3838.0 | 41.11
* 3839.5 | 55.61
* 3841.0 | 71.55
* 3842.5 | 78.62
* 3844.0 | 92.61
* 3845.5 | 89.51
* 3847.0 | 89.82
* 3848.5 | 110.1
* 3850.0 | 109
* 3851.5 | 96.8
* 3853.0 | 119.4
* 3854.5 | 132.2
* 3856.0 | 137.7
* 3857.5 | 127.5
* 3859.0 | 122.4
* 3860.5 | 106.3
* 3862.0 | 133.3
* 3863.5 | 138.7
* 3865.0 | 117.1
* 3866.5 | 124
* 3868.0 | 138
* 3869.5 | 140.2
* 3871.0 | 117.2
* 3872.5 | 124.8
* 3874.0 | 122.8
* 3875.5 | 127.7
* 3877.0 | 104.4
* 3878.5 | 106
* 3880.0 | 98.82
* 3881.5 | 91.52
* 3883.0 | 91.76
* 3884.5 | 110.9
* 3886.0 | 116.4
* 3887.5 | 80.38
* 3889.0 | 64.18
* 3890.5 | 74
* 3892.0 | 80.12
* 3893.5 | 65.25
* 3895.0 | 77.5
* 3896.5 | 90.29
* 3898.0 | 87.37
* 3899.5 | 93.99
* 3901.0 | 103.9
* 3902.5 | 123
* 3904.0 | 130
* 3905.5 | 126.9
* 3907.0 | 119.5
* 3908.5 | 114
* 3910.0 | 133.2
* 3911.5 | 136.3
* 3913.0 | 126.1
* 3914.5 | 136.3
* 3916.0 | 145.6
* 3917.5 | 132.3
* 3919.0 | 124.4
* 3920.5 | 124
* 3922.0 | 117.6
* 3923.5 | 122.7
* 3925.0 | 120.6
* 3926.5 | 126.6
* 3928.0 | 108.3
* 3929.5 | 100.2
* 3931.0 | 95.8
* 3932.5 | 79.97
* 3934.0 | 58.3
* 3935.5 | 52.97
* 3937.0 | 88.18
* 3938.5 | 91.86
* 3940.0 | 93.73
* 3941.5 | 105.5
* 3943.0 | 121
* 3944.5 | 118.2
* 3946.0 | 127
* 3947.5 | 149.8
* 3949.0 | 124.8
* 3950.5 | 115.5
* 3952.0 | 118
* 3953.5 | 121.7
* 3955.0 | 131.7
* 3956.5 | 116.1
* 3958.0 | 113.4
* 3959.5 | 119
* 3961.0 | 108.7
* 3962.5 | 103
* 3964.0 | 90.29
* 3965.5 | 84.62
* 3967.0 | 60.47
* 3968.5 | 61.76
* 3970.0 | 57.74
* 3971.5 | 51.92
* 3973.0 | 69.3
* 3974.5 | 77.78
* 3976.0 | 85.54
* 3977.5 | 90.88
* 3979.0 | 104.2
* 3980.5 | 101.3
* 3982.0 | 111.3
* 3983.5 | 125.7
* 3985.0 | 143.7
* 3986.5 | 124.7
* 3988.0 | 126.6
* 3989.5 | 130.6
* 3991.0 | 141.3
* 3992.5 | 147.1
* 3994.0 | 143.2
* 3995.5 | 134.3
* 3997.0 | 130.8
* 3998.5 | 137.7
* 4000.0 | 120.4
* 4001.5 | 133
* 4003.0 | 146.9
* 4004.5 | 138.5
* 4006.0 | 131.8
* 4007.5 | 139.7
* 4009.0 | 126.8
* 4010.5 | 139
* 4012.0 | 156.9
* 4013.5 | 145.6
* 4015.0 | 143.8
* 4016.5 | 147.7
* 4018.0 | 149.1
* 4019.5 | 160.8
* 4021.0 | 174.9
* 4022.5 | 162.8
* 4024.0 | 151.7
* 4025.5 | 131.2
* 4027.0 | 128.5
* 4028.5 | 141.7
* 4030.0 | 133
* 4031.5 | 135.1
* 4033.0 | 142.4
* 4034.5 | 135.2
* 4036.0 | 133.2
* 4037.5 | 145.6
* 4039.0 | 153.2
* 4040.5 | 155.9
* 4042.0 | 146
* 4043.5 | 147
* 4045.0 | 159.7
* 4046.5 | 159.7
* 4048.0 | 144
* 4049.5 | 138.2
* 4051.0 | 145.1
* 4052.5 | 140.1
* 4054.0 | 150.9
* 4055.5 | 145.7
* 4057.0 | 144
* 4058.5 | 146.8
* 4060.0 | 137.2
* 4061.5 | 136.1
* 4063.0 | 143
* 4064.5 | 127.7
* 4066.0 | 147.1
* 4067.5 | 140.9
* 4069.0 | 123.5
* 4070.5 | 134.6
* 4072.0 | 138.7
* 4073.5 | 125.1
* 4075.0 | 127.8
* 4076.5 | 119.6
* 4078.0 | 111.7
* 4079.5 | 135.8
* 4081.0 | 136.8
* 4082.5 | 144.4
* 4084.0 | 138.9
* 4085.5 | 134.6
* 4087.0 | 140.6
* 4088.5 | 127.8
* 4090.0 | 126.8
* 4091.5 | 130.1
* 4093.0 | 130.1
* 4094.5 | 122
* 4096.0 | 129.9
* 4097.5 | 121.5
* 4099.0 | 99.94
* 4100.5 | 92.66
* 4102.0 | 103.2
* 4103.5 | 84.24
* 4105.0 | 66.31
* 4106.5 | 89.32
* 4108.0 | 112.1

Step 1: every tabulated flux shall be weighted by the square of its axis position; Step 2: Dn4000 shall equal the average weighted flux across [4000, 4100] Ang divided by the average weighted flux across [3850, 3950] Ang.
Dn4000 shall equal 1.3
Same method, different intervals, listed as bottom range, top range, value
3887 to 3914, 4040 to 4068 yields 1.53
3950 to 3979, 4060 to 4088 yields 1.51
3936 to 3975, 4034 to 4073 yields 1.49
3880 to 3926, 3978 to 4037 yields 1.33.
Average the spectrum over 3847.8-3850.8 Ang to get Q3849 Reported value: 109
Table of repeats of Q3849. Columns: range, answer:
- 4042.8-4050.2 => 150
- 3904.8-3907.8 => 123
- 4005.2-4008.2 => 136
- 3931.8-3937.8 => 70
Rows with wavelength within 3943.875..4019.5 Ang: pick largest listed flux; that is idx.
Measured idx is 160.8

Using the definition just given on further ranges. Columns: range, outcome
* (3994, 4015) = 156.9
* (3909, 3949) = 149.8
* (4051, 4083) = 150.9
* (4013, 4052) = 174.9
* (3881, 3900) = 116.4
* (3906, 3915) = 136.3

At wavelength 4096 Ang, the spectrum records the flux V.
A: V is 129.9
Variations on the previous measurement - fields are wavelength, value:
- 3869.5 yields 140.2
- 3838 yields 41.11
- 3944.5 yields 118.2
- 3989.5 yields 130.6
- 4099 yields 99.94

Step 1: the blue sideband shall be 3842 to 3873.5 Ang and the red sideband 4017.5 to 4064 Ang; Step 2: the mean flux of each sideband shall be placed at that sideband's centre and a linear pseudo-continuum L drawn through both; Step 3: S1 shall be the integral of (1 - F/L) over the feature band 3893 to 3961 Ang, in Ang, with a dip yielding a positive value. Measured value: 8.4 Ang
